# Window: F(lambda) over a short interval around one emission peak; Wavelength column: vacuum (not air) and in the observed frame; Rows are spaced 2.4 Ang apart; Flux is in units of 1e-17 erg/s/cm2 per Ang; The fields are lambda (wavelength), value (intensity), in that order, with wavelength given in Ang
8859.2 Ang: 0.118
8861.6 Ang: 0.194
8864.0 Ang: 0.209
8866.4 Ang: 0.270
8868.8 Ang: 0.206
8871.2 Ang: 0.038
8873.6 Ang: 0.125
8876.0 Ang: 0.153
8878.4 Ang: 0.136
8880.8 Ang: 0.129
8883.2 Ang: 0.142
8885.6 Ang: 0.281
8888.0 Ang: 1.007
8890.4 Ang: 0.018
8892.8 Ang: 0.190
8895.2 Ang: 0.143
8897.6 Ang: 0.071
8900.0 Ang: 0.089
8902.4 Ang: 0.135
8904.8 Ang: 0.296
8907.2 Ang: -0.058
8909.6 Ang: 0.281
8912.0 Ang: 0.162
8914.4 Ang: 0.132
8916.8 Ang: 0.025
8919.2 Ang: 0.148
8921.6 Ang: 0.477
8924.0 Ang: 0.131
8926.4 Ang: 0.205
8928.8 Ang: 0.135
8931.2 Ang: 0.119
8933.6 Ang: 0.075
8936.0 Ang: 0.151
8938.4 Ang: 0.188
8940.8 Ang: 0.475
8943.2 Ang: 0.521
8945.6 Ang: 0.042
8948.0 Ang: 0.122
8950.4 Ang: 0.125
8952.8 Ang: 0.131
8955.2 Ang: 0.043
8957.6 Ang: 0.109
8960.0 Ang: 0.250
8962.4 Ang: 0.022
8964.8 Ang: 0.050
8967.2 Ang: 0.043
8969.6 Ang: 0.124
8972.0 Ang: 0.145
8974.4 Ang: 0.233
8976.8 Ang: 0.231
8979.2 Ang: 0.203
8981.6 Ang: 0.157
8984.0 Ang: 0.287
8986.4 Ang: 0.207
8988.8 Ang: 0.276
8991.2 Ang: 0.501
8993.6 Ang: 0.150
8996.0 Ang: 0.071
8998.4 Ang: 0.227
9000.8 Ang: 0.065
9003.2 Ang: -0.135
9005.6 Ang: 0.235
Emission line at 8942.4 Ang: H-beta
